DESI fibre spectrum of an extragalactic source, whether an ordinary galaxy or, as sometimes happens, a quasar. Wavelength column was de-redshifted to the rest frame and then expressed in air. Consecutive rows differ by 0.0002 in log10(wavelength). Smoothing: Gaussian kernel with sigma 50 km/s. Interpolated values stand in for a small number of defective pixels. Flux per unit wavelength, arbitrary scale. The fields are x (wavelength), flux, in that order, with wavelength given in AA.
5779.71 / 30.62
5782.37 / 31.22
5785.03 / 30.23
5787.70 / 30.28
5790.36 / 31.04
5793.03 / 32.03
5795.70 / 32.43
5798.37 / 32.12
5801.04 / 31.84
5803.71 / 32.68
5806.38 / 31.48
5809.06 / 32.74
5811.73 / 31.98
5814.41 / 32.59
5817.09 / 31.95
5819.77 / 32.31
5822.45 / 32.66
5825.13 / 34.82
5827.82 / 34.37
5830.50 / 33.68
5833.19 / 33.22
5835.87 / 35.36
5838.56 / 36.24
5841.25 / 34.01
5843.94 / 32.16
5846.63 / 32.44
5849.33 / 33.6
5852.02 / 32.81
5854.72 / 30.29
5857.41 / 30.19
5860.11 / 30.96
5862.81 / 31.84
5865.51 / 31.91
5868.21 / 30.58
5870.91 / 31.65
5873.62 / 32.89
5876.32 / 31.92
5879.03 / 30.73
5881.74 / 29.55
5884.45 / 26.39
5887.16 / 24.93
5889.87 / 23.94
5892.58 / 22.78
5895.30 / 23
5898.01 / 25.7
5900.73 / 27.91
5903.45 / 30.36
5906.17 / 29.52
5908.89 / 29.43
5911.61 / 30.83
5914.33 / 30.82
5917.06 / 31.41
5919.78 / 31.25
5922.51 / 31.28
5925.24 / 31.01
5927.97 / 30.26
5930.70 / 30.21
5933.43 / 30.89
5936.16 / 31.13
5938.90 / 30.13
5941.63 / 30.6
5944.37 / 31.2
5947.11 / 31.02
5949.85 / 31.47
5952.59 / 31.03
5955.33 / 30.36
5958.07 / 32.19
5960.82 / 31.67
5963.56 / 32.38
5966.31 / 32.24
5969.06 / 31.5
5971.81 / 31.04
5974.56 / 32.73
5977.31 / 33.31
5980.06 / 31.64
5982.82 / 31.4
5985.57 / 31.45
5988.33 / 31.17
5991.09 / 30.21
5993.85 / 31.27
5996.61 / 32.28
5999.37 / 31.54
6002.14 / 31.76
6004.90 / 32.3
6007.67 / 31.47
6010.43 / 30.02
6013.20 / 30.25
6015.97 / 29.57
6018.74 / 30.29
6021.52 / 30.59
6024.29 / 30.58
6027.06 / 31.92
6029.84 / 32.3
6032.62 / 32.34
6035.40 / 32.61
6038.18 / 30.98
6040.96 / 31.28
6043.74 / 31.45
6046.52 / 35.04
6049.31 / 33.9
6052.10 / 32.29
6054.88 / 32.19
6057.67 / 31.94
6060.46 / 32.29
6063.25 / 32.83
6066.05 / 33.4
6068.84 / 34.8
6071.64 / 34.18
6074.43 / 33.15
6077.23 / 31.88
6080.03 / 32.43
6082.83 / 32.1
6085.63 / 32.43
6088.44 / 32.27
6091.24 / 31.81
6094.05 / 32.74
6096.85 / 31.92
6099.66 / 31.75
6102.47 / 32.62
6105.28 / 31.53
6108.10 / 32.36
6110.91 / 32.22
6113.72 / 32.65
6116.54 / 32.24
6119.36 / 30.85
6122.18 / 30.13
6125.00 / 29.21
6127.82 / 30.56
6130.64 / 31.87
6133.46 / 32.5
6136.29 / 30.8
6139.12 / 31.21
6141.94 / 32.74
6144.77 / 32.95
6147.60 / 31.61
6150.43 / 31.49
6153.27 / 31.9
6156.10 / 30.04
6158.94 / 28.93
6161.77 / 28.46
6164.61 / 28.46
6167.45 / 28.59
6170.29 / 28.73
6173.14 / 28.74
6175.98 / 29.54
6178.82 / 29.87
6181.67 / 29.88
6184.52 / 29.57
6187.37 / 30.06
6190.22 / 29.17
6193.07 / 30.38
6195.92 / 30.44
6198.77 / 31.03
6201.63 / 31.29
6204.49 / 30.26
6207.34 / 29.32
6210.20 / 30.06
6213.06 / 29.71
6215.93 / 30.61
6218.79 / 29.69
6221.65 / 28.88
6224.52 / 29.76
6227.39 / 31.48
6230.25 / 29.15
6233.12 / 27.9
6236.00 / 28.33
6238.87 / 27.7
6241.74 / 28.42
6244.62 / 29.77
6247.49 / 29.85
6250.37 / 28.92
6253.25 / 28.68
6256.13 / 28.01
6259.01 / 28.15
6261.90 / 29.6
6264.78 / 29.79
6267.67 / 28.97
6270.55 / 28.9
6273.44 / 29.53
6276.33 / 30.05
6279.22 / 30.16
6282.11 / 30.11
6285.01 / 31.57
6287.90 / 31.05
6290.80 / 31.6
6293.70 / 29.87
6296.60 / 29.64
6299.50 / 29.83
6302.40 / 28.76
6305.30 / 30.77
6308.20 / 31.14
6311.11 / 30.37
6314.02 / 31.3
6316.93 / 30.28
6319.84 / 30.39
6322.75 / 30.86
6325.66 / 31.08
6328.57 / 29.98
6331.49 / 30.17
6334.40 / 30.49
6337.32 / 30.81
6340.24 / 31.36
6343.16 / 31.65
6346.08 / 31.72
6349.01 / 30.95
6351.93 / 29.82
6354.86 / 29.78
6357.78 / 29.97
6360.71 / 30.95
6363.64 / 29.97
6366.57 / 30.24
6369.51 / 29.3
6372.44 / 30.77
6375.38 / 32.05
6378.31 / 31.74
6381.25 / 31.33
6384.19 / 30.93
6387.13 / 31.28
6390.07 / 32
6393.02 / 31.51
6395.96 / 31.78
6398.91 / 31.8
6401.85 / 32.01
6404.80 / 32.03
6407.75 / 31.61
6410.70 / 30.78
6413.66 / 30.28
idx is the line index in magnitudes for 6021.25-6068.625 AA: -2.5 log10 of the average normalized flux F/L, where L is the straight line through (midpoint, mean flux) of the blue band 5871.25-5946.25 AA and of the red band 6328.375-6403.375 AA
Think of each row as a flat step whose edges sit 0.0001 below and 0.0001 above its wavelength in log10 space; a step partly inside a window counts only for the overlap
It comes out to -0.09 mag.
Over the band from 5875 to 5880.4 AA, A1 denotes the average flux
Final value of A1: 31.3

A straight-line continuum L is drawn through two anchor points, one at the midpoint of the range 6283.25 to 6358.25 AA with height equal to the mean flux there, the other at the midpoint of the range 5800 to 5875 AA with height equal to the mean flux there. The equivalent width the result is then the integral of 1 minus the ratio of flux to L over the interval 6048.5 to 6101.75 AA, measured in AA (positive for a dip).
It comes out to -1.7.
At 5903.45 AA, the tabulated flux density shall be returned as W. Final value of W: 30.36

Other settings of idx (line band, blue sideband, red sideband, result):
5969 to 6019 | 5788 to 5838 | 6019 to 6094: 0.039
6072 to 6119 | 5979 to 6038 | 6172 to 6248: -0.058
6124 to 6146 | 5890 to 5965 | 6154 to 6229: -0.062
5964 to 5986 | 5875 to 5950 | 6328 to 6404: -0.088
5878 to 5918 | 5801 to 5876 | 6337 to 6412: 0.170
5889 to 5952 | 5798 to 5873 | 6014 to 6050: 0.096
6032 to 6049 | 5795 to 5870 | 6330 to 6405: -0.014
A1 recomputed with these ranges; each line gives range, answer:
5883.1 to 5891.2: 25.1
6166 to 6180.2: 29.1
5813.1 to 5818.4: 32.3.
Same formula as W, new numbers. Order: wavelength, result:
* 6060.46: 32.29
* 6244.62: 29.77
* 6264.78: 29.79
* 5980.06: 31.64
